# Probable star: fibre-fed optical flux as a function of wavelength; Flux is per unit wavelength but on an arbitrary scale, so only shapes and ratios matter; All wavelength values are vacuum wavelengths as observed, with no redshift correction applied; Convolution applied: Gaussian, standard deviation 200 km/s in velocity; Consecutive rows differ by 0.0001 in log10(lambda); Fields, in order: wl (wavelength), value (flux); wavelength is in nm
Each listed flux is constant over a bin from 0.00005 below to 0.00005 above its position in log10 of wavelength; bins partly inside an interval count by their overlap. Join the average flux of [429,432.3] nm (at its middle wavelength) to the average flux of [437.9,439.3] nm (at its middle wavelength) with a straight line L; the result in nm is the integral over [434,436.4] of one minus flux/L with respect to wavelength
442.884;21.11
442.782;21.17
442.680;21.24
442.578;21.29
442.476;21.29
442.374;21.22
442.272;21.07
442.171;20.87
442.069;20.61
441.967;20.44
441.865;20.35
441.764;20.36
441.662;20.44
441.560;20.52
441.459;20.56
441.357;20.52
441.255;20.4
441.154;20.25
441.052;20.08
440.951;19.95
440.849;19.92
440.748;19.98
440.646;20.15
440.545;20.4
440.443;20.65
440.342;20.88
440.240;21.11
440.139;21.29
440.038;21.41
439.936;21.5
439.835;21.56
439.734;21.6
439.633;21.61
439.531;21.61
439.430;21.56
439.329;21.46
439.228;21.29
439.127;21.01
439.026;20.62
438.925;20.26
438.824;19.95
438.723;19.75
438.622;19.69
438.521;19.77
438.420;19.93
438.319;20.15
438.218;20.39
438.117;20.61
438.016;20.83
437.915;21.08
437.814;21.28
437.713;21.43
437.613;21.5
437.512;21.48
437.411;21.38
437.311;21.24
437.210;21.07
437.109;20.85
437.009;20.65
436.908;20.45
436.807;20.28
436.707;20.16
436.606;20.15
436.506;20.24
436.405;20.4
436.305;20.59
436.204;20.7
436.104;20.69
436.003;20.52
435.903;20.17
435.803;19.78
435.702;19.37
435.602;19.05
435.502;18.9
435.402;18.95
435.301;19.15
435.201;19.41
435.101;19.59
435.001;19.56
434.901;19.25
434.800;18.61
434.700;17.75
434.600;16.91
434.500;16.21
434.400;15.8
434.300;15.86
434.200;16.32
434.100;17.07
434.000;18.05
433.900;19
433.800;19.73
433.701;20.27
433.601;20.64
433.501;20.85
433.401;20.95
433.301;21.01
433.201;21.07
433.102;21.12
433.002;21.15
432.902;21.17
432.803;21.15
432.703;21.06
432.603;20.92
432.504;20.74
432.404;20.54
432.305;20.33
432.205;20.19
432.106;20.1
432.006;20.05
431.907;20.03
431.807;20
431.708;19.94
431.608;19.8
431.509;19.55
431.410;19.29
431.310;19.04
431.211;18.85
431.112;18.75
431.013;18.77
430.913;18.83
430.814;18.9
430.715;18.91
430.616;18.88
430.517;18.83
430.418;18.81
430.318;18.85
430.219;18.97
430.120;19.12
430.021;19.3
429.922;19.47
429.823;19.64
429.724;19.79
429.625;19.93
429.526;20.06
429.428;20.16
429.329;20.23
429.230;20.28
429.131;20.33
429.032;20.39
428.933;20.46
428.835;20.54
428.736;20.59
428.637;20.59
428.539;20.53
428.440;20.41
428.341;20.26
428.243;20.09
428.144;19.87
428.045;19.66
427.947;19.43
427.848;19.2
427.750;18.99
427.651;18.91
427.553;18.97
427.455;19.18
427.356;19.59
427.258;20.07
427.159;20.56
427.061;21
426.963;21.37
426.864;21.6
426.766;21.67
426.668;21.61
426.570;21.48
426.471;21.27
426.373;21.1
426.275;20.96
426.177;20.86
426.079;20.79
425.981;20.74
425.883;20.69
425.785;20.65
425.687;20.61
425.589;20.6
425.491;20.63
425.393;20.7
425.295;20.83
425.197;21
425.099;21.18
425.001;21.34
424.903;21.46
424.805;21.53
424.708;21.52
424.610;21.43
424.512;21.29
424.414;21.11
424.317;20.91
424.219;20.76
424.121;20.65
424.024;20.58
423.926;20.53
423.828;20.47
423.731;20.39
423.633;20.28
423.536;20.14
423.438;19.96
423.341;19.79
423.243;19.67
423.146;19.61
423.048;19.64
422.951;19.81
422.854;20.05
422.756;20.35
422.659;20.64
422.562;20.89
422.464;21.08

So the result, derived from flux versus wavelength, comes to 0.15 nm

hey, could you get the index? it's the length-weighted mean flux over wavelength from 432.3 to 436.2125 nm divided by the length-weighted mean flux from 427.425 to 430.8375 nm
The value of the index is 0.99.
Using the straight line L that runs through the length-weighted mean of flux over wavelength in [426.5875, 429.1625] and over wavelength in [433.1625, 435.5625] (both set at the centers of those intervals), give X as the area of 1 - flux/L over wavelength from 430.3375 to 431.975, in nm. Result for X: 0.02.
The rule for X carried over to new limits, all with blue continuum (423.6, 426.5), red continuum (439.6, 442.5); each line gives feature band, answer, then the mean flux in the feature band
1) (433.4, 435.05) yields 0.20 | 18.3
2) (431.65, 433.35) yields 0.02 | 20.6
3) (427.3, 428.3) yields 0.07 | 19.4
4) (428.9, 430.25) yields 0.06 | 19.9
